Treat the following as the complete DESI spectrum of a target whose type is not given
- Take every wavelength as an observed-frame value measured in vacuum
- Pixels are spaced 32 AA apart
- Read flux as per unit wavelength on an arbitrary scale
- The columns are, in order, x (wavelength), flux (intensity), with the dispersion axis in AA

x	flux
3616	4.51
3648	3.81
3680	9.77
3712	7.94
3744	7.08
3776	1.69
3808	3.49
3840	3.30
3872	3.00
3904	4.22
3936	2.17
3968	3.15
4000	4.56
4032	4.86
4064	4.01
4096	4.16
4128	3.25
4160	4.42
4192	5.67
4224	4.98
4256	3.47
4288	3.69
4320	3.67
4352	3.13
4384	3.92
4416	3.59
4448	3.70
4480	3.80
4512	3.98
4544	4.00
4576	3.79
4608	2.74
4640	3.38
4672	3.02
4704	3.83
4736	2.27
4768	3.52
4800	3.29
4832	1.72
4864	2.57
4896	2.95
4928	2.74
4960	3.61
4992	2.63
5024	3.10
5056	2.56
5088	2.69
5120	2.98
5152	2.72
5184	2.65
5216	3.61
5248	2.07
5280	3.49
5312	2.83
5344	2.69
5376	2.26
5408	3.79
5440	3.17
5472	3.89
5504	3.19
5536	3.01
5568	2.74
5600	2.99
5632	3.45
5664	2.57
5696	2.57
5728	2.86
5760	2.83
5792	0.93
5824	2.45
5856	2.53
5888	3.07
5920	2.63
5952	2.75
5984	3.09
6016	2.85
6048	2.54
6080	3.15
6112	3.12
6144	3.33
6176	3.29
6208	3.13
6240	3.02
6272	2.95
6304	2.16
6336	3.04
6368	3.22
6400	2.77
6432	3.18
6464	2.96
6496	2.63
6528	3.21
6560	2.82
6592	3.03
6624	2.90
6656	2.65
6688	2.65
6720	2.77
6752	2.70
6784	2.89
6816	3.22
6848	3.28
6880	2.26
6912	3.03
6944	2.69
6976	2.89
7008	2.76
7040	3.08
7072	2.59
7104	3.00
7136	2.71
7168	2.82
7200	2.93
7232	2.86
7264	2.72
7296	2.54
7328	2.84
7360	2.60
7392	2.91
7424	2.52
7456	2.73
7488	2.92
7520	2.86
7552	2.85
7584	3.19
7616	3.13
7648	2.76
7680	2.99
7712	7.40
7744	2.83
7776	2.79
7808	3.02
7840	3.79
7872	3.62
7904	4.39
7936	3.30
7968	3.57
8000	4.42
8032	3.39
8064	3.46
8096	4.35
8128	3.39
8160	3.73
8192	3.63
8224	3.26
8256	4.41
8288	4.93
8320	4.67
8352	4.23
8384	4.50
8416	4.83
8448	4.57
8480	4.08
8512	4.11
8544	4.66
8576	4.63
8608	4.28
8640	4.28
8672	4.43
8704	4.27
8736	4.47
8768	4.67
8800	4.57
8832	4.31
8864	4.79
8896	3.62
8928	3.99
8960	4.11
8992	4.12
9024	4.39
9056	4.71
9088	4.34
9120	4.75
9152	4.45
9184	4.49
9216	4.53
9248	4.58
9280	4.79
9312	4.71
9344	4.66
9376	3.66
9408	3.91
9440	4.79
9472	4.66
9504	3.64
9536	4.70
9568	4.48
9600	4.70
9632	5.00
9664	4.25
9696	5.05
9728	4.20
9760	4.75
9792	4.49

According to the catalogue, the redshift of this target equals 1.069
